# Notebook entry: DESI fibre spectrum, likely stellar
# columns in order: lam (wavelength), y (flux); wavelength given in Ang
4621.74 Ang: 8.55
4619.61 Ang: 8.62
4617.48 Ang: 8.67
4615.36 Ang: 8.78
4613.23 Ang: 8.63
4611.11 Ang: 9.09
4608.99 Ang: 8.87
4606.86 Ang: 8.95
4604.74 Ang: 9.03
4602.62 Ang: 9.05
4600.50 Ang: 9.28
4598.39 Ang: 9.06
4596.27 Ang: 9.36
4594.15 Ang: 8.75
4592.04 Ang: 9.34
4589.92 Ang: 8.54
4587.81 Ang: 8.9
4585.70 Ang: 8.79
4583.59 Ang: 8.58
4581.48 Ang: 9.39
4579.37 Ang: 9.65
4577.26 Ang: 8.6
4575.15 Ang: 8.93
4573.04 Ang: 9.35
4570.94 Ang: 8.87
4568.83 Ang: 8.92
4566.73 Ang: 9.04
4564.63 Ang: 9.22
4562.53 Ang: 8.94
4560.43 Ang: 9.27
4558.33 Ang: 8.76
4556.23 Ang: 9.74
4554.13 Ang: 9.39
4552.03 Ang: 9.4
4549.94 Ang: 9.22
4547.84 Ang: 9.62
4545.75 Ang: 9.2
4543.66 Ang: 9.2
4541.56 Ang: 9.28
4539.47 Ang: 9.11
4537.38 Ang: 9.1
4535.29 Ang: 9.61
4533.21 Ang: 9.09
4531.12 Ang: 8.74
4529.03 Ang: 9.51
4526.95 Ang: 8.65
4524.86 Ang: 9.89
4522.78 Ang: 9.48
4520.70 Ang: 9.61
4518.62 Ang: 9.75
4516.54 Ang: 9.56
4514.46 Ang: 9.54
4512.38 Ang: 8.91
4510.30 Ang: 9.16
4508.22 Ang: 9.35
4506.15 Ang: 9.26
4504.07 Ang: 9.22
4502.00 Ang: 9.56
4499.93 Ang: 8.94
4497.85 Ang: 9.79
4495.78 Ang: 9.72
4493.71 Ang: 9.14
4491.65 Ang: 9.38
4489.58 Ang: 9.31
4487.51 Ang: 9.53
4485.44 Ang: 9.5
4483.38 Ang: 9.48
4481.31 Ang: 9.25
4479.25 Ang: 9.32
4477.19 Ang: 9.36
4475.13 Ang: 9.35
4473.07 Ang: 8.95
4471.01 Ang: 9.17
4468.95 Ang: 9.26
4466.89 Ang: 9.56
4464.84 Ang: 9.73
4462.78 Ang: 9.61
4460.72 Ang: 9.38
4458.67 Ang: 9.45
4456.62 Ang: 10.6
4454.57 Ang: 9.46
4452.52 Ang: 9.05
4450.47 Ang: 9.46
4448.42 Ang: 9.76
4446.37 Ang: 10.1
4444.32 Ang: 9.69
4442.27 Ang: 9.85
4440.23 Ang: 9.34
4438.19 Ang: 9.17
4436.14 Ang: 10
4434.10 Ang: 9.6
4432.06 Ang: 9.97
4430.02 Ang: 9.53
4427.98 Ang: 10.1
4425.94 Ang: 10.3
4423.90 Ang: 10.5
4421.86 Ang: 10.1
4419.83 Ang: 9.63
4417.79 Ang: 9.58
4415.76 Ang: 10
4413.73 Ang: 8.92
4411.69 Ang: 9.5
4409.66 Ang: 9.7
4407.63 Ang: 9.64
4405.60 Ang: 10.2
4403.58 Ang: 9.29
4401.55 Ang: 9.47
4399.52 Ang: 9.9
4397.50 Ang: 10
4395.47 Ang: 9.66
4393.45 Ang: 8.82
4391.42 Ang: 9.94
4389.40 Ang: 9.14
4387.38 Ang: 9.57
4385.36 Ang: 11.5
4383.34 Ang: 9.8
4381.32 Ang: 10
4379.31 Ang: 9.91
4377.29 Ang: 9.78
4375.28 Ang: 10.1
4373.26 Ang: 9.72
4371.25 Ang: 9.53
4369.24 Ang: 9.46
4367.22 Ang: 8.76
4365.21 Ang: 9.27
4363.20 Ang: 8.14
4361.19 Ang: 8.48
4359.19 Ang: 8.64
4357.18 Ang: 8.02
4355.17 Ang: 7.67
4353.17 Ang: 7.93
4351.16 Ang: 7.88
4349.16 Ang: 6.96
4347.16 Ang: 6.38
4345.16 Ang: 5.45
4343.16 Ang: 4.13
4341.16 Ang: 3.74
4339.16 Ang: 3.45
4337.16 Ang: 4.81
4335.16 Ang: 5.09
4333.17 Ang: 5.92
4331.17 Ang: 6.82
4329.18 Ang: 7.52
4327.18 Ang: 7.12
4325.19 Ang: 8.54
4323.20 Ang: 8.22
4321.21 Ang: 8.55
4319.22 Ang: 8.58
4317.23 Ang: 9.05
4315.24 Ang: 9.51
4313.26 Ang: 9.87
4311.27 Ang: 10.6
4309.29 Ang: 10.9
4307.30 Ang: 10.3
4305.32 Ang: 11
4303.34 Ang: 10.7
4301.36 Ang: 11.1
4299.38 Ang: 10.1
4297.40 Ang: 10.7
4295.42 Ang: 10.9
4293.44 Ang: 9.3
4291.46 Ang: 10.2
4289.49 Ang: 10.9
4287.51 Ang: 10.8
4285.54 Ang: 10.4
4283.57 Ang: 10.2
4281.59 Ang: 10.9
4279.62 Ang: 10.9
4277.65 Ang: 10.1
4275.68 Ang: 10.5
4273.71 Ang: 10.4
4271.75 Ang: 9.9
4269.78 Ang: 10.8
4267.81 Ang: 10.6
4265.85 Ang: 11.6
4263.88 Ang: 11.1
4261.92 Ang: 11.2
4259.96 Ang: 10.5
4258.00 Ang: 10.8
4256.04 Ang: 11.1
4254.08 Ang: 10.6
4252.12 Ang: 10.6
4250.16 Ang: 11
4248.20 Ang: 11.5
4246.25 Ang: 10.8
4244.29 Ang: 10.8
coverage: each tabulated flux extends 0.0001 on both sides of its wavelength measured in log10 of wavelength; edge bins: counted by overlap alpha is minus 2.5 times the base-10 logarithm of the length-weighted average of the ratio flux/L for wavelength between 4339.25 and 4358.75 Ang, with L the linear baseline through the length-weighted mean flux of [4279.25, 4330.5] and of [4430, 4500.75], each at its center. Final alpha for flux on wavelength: 0.46 mag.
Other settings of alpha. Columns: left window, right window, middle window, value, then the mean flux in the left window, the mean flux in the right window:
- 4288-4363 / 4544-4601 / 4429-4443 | -0.12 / 8.25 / 9.12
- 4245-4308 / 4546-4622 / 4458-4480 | 0.03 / 10.7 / 9.04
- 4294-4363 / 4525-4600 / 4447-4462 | -0.11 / 8.08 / 9.13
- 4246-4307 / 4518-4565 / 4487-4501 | 0.02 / 10.7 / 9.29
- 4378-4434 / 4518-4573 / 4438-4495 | 0.01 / 9.8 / 9.25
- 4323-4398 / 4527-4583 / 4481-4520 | -0.06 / 8.04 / 9.18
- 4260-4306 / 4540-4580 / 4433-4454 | 0.02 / 10.6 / 9.18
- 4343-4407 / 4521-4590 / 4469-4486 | -0.03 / 8.93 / 9.16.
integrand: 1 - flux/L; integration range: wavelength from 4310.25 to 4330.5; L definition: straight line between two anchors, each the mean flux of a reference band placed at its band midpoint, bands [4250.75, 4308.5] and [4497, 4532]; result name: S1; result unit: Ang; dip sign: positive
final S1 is 3.3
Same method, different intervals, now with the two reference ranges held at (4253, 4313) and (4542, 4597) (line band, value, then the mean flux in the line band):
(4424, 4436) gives -0.1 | 9.95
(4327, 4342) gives 7.0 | 5.49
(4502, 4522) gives 0.1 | 9.38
